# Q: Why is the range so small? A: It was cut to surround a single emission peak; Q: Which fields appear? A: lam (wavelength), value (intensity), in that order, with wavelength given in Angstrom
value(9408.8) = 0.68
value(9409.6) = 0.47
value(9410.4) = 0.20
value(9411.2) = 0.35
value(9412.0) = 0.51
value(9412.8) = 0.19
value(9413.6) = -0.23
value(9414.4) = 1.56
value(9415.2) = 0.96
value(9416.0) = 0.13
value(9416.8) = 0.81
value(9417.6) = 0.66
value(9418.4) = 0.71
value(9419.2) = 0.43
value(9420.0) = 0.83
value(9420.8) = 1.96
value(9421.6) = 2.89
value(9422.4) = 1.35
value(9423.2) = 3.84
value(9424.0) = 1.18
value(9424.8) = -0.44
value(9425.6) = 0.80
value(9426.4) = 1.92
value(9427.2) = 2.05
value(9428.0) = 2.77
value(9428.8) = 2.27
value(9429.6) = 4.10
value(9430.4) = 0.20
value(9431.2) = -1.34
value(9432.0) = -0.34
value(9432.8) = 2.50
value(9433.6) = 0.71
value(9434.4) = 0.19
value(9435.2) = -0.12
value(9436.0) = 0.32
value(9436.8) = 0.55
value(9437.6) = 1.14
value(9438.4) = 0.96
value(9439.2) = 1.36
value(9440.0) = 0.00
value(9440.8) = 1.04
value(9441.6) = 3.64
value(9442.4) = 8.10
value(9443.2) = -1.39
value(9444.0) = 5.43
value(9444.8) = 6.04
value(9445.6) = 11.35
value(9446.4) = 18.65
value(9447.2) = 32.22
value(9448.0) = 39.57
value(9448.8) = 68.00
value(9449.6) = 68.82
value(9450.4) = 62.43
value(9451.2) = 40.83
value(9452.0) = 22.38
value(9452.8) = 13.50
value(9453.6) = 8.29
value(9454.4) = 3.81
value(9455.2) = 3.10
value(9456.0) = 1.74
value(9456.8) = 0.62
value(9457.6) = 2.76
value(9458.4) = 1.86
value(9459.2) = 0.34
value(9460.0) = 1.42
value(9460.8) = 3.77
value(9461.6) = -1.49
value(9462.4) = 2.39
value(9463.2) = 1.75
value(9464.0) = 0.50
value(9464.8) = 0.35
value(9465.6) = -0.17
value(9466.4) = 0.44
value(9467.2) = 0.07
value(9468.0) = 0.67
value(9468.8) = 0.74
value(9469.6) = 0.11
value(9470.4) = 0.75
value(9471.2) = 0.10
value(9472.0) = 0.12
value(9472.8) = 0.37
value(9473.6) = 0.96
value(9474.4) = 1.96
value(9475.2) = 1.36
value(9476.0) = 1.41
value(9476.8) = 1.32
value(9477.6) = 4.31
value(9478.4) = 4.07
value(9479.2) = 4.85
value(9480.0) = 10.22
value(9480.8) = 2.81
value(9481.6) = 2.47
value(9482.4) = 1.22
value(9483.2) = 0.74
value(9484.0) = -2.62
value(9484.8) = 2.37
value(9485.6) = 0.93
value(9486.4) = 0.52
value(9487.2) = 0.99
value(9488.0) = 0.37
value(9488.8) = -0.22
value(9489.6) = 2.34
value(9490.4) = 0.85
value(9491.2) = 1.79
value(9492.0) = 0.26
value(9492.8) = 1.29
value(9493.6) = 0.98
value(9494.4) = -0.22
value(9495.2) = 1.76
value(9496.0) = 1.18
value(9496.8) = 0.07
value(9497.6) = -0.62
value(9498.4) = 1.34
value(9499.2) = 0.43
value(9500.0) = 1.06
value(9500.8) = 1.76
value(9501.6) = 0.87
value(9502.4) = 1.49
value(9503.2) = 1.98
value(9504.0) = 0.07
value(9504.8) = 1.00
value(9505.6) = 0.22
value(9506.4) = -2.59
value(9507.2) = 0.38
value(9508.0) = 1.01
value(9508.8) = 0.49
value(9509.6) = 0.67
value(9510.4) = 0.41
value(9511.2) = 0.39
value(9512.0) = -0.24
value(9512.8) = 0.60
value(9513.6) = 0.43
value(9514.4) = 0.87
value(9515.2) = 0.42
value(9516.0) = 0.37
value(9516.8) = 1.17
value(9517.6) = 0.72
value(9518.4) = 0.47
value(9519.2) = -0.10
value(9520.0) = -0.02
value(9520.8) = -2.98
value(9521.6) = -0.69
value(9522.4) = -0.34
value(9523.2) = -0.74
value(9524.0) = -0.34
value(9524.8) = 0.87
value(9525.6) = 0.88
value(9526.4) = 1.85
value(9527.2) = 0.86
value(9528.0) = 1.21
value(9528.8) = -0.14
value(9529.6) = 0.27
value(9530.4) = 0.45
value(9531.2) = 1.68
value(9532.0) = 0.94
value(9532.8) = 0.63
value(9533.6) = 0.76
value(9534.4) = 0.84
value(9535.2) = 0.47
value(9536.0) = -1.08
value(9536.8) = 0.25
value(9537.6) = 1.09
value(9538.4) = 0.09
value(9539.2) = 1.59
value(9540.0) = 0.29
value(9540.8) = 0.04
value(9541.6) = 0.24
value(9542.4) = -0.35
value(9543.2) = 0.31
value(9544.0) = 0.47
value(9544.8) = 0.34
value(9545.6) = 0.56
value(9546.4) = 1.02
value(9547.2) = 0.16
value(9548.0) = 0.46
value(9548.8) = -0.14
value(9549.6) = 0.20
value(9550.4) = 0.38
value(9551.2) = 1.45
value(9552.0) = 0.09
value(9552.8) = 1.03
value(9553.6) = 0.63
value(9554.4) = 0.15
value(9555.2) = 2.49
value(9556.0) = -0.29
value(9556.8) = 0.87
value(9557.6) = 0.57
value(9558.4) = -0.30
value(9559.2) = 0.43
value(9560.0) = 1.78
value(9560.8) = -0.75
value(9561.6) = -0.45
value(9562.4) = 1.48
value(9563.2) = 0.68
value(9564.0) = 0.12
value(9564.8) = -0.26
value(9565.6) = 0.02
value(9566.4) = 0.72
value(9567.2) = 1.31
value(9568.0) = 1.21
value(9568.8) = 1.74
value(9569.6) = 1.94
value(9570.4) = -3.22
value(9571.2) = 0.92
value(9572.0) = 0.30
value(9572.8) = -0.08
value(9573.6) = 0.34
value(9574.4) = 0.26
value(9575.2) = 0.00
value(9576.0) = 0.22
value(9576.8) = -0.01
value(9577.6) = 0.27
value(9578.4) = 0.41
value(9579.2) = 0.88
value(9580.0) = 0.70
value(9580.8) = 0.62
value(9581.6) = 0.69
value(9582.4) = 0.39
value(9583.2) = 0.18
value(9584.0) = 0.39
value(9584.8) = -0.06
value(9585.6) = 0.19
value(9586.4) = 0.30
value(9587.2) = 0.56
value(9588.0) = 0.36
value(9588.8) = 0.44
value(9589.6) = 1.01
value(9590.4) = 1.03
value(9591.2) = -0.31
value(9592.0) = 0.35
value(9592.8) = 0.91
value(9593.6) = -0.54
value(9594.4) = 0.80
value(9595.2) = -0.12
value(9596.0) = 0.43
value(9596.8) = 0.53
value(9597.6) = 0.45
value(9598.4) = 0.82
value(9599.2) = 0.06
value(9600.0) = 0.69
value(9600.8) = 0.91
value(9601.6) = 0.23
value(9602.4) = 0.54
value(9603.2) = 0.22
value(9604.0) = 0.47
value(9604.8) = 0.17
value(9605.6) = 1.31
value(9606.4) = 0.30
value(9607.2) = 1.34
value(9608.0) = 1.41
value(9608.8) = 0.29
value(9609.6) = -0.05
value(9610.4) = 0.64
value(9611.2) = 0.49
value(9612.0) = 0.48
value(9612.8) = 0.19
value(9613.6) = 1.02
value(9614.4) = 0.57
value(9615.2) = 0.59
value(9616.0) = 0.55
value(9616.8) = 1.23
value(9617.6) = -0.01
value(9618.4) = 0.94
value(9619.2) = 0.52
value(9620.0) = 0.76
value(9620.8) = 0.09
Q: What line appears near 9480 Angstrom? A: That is [N II]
